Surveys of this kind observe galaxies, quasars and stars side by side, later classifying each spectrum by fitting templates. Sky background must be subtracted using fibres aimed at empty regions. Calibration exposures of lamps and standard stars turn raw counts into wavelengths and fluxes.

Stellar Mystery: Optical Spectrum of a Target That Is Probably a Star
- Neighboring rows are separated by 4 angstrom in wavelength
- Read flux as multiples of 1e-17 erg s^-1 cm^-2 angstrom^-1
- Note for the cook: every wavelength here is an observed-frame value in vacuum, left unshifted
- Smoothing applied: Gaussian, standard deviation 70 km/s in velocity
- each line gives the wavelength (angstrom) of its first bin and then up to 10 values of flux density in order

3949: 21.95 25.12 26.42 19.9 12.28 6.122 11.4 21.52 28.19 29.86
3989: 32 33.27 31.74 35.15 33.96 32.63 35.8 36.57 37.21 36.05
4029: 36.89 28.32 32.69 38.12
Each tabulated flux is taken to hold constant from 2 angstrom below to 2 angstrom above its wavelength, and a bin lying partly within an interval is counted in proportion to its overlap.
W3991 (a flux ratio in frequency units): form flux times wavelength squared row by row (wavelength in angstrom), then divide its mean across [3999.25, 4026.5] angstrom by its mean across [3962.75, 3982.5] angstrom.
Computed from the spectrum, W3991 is 2.3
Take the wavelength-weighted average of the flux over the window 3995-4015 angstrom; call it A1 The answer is 33.9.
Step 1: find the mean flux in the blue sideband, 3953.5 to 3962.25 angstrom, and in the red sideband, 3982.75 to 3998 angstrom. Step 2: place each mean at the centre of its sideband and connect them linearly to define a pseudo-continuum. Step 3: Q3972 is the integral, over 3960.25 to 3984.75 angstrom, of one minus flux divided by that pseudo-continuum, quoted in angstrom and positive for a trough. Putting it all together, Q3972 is 9.2 angstrom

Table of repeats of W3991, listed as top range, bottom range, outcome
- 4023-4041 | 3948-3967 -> 1.67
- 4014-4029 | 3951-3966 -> 1.76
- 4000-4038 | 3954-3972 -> 2.17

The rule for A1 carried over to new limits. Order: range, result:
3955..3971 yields 16.2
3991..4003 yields 33.4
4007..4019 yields 35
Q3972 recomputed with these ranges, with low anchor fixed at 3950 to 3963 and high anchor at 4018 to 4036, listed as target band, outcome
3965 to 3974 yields 5.76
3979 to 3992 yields -0.95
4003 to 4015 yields -0.87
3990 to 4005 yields -1.66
